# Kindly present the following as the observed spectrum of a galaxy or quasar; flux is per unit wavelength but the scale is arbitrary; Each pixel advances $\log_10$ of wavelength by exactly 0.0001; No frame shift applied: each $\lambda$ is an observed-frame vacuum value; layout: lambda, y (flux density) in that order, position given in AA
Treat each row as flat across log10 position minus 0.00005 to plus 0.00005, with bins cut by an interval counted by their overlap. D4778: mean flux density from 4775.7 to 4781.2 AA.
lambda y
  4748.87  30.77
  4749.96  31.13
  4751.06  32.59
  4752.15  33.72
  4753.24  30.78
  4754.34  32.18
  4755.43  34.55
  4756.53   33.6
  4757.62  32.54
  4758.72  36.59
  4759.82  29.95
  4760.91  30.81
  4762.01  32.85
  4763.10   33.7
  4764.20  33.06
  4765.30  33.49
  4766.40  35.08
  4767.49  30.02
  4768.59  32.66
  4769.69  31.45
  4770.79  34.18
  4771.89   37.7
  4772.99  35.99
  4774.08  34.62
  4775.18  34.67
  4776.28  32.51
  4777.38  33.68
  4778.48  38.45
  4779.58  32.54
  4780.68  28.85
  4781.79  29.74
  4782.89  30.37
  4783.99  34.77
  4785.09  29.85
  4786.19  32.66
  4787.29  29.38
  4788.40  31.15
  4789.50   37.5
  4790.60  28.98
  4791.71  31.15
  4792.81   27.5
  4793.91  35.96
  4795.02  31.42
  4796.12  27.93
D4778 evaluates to 33.2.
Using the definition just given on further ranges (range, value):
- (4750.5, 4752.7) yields 33.2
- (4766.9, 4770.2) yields 31.5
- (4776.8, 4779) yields 36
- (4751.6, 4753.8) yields 32.3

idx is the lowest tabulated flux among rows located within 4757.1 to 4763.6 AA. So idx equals 29.95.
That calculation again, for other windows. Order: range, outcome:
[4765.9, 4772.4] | 30.02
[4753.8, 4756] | 32.18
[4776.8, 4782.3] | 28.85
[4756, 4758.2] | 32.54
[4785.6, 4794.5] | 27.5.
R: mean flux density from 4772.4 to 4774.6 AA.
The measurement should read 35.5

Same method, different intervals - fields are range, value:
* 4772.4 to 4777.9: 34.4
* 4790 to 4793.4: 29.4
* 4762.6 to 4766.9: 33.8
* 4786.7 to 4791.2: 31.7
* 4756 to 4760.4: 33.2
